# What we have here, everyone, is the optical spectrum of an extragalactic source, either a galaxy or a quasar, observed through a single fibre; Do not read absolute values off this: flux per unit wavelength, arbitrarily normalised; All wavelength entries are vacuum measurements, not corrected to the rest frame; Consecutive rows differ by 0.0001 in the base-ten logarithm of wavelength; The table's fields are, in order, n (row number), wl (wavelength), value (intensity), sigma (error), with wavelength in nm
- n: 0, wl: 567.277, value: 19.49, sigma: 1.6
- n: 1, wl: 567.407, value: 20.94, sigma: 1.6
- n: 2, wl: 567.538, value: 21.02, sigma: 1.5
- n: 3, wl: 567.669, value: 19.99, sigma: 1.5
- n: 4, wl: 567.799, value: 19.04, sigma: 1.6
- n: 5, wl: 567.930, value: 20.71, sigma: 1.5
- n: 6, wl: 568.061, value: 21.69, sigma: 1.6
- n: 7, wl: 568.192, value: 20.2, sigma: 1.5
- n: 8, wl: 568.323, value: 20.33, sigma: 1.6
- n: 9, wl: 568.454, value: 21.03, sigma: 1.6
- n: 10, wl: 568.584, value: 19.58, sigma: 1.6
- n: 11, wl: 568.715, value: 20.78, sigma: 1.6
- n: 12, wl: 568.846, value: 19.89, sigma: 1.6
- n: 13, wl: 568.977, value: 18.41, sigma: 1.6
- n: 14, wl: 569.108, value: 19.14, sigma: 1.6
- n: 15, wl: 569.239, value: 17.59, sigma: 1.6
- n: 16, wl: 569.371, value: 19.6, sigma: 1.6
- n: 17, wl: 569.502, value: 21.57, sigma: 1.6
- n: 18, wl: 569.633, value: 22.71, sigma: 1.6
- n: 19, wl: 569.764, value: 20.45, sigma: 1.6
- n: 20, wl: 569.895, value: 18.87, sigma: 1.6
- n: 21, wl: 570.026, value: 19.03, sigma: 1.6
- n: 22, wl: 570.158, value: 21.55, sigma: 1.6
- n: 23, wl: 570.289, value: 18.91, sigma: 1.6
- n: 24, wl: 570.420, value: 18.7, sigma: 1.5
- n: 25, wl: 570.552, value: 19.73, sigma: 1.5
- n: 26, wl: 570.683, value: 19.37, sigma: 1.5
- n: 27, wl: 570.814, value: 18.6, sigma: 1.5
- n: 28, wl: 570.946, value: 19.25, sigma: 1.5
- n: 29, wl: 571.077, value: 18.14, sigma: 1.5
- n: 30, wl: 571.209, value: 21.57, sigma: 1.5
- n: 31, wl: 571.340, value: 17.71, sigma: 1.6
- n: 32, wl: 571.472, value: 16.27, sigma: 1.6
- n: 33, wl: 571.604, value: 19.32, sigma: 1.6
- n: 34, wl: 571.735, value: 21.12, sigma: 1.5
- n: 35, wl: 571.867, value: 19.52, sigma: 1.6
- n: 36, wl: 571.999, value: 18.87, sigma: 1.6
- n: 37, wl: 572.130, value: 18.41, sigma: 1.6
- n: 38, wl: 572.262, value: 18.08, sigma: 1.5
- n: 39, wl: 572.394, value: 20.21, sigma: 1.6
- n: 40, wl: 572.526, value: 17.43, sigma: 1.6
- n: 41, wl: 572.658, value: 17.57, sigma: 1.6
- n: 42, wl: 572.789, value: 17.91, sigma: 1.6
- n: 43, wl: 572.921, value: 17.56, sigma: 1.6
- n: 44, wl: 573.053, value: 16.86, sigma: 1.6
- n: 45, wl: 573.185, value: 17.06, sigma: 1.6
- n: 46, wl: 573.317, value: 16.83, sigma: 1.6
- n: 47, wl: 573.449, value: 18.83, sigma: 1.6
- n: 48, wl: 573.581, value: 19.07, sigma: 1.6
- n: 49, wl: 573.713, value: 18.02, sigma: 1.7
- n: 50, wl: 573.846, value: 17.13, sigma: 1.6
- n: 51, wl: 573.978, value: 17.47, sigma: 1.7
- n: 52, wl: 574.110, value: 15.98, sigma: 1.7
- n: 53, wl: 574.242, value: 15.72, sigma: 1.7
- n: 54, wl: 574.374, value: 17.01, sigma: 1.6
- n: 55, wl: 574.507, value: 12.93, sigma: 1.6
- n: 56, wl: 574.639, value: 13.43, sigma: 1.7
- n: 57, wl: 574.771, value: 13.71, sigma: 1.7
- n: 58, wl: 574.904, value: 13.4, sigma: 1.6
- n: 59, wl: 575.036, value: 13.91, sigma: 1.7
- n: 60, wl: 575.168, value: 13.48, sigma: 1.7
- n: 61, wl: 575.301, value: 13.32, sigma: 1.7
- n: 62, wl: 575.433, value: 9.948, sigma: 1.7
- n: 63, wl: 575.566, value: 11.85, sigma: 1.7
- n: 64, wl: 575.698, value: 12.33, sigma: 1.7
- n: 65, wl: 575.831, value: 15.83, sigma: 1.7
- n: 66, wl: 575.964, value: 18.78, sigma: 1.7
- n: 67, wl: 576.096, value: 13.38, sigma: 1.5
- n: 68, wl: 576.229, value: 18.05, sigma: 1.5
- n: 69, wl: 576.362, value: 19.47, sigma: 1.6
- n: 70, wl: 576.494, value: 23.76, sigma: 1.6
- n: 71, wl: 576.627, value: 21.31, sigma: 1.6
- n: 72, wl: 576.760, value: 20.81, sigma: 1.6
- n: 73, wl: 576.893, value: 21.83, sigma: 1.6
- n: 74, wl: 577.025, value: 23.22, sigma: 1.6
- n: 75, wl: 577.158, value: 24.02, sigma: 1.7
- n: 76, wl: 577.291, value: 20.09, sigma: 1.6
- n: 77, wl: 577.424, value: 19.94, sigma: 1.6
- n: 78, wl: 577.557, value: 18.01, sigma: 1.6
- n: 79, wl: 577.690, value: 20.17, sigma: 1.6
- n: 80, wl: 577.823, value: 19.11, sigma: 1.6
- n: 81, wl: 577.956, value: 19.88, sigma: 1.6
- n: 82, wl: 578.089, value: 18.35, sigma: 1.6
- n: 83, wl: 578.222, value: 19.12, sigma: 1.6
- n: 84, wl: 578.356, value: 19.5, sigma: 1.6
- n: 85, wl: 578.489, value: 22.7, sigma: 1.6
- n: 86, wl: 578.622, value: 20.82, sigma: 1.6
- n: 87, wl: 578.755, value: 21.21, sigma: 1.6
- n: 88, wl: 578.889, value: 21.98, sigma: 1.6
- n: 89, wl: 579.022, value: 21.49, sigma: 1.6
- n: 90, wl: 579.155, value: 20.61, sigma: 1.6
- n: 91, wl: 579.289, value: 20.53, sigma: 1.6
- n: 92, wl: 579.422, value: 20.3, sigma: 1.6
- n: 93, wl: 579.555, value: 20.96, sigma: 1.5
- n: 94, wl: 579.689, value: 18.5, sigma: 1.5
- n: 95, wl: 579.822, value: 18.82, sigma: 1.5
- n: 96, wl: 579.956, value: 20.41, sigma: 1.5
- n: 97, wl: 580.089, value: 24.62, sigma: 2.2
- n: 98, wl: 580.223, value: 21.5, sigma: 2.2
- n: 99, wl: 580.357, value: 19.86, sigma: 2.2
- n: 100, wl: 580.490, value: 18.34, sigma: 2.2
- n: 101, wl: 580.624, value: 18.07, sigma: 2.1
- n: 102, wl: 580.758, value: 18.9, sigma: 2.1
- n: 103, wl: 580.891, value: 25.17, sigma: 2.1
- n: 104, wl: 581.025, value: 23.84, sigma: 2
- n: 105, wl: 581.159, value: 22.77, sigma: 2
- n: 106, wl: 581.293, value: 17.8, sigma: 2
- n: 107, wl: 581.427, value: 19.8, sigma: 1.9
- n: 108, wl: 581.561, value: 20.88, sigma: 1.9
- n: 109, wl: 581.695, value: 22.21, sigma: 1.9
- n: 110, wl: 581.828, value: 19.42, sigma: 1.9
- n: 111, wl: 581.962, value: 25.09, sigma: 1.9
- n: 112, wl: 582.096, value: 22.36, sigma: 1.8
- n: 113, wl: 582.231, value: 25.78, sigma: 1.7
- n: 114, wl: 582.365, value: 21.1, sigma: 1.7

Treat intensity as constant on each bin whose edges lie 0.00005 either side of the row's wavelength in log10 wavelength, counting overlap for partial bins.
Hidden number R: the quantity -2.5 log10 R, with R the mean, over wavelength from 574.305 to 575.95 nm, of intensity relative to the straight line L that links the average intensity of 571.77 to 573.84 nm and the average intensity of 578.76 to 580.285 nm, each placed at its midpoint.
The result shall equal 0.37 mag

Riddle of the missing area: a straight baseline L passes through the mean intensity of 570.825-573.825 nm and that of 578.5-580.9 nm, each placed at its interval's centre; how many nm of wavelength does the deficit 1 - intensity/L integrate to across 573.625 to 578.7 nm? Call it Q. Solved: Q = 0.520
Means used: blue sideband 18.4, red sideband 20.6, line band 17.6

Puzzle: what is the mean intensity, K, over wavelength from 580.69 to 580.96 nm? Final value 22.1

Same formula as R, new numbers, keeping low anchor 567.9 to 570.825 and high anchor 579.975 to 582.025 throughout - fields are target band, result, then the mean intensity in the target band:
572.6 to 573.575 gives 0.16 mag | 17.6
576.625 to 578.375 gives 0.02 mag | 20.4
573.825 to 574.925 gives 0.32 mag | 15.2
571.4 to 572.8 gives 0.09 mag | 18.6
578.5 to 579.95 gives 0.02 mag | 20.6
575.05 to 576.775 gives 0.27 mag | 16.1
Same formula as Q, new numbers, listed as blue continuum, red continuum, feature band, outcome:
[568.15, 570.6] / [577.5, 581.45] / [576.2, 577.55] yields -0.059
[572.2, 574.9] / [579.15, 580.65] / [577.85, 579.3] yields -0.073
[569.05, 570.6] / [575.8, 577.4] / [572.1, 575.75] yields 0.750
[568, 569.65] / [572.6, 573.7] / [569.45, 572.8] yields -0.074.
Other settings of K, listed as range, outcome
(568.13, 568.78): 20.4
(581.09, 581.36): 20.3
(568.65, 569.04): 19.7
